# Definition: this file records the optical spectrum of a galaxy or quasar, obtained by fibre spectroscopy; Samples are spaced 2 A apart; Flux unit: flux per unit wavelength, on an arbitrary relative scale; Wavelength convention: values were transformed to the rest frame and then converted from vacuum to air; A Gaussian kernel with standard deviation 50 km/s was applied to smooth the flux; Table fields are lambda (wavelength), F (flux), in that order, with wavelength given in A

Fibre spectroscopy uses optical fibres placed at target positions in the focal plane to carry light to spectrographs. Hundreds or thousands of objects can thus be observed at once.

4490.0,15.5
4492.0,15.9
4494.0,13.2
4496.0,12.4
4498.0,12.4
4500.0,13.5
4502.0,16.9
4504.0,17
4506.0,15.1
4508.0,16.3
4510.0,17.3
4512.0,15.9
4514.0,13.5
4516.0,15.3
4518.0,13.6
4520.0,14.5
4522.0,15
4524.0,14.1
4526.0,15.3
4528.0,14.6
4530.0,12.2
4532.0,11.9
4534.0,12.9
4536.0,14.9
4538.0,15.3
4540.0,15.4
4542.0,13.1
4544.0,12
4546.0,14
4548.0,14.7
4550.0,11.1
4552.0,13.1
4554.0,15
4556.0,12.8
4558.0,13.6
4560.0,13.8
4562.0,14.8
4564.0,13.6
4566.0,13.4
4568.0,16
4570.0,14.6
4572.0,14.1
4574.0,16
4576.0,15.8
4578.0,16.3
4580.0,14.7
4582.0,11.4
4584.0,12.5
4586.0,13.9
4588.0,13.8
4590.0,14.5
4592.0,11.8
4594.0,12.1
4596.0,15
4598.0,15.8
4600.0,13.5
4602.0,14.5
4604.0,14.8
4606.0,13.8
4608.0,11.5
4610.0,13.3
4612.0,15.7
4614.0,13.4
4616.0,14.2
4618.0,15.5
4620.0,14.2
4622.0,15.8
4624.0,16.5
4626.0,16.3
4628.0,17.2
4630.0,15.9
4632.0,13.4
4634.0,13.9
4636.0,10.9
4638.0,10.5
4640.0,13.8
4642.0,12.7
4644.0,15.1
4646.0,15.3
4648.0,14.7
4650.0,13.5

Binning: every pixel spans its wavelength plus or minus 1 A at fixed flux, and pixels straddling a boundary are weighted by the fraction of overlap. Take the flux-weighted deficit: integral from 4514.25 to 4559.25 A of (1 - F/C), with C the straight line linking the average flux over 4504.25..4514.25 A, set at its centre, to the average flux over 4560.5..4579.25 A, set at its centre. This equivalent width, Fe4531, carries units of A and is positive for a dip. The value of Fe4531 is 4.71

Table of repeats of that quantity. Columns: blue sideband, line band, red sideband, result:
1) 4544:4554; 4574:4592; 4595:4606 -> 0.1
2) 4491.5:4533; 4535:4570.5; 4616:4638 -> 1.6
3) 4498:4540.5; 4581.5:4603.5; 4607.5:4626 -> 1.6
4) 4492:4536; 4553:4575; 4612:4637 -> 0.4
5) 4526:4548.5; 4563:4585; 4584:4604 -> -0.9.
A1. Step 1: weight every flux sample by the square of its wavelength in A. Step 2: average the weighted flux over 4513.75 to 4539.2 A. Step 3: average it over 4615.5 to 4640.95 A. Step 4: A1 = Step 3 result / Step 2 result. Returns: 1.1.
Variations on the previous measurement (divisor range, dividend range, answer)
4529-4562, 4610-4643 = 1.10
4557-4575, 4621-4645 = 1.02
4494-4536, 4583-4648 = 1.02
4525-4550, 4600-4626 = 1.09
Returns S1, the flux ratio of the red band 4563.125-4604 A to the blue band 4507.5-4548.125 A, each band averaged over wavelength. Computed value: 1.0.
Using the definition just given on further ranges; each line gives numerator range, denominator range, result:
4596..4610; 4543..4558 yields 1.06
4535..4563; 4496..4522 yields 0.92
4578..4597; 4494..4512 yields 0.89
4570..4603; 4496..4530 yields 0.95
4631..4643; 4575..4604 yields 0.90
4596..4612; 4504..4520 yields 0.92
